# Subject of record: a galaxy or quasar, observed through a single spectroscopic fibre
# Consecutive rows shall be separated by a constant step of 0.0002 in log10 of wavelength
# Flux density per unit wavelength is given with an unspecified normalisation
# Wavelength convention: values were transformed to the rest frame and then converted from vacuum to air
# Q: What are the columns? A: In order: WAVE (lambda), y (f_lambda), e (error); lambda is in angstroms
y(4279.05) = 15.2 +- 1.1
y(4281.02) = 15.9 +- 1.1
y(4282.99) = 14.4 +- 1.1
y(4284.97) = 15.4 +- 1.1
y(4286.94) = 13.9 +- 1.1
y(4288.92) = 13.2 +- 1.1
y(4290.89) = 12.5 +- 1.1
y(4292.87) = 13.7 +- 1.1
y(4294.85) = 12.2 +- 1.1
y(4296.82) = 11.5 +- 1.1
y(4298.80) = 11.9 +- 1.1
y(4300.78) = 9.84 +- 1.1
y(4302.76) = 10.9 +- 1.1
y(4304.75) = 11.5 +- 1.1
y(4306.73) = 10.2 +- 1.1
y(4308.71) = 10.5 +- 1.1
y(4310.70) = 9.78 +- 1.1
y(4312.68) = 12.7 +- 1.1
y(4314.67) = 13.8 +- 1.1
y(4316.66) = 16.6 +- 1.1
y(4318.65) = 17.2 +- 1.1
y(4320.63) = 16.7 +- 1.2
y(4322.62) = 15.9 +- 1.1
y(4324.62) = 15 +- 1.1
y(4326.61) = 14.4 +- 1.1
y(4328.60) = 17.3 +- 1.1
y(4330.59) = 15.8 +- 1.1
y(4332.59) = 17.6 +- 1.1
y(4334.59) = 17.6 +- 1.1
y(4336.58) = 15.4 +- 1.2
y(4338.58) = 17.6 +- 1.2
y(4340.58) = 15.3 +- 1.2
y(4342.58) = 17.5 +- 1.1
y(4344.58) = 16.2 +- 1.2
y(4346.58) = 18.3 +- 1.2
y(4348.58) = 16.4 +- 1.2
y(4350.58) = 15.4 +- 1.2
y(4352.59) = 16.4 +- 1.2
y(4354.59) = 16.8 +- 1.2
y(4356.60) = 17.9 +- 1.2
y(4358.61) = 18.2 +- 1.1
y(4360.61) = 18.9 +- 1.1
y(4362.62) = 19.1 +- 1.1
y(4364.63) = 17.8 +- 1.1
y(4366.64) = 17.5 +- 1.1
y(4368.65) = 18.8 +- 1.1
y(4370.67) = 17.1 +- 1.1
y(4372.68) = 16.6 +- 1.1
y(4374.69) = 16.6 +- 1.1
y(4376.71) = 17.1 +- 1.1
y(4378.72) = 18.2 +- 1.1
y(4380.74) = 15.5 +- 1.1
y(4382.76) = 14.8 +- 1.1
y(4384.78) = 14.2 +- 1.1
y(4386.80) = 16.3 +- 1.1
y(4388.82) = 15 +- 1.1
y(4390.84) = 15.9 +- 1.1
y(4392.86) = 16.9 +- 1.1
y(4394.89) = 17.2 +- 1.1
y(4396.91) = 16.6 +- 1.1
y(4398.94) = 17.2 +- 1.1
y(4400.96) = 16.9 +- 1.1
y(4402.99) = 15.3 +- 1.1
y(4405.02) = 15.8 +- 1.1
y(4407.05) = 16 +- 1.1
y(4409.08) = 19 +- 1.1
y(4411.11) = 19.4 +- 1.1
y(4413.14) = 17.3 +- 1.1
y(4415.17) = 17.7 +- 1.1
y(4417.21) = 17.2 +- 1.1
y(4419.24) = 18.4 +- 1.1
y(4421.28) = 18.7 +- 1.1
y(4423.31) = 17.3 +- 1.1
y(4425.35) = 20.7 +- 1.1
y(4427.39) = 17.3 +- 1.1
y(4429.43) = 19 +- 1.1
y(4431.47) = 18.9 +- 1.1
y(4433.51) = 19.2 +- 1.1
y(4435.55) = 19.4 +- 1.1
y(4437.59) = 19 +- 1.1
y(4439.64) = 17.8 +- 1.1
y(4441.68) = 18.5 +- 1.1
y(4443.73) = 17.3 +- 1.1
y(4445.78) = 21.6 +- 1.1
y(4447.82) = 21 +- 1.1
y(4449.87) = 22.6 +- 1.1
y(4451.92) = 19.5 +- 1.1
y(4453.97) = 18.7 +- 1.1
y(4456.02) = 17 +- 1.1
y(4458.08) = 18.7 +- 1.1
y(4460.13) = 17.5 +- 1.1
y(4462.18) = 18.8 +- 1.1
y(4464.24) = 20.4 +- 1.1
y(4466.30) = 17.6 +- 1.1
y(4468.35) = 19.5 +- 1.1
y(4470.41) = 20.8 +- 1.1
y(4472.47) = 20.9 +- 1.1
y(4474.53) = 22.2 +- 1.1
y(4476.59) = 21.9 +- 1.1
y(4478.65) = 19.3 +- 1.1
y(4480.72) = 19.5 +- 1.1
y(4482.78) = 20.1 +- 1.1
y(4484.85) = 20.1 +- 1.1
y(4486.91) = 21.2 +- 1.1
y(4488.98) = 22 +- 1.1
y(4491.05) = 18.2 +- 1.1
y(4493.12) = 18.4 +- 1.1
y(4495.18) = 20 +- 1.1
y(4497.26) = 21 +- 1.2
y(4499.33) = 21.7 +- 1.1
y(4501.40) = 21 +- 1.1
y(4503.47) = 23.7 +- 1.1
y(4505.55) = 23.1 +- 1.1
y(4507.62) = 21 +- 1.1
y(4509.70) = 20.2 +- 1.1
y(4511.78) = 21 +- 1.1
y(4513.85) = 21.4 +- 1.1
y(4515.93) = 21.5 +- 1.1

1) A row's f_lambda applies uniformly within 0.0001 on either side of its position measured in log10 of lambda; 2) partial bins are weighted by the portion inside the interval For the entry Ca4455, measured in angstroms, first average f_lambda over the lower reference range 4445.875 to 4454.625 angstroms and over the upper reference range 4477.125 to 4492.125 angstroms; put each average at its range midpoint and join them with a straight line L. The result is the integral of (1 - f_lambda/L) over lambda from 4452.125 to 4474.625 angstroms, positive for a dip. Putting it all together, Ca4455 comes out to 1.4 angstroms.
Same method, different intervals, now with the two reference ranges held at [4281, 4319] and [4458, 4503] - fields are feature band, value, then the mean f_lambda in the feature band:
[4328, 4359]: -5.0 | 16.8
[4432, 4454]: -1.1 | 19.5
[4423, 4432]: -0.4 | 18.7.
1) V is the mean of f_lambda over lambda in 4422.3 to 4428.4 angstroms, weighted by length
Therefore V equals 18.4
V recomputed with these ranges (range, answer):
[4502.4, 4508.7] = 22.6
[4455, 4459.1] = 17.8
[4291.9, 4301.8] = 11.8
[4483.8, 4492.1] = 20.4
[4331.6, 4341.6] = 16.7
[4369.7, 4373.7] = 16.9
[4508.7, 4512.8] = 20.6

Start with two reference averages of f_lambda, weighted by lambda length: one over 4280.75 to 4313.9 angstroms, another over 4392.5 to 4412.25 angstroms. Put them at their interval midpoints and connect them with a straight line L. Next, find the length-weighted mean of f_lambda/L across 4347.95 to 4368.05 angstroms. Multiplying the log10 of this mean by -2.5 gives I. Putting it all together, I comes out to -0.16 mag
